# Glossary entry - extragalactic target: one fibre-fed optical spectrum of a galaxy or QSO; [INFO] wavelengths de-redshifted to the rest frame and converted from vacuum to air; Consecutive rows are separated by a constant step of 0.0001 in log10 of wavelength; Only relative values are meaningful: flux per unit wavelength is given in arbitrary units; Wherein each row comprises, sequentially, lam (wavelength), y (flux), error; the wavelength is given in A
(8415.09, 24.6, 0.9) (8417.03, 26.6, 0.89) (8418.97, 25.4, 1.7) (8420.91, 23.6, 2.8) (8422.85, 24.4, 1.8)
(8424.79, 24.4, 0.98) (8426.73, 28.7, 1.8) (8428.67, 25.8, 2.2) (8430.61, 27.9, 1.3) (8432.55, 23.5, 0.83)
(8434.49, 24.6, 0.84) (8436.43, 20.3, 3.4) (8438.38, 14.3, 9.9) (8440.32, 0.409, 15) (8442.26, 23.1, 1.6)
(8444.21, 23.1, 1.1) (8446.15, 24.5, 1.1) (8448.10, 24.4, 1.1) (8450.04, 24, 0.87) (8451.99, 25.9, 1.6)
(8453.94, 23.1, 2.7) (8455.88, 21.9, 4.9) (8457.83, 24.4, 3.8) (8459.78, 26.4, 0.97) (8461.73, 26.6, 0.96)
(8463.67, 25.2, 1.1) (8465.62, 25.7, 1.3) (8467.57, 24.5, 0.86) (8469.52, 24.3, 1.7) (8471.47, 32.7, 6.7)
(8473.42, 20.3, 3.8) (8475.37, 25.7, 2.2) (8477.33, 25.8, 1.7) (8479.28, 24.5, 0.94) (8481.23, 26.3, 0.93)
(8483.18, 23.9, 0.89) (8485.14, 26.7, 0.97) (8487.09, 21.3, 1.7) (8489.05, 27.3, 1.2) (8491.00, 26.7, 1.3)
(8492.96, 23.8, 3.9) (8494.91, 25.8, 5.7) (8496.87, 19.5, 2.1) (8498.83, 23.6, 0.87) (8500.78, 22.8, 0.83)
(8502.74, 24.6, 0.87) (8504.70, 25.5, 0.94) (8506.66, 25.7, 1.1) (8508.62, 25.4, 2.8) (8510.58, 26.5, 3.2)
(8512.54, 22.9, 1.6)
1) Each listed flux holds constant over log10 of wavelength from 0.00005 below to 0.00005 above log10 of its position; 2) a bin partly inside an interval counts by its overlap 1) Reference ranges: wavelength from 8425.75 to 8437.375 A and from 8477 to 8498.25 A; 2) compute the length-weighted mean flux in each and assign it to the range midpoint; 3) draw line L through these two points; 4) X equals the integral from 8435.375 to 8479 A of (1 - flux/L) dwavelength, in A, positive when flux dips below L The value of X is 3.2 A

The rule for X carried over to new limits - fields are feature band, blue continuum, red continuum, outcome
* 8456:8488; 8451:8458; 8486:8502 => -1.9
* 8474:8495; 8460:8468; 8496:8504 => -1.0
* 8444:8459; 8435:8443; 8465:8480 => -4.2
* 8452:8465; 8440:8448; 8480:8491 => -1.8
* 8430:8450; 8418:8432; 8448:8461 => 3.5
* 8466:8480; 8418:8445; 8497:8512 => -1.2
